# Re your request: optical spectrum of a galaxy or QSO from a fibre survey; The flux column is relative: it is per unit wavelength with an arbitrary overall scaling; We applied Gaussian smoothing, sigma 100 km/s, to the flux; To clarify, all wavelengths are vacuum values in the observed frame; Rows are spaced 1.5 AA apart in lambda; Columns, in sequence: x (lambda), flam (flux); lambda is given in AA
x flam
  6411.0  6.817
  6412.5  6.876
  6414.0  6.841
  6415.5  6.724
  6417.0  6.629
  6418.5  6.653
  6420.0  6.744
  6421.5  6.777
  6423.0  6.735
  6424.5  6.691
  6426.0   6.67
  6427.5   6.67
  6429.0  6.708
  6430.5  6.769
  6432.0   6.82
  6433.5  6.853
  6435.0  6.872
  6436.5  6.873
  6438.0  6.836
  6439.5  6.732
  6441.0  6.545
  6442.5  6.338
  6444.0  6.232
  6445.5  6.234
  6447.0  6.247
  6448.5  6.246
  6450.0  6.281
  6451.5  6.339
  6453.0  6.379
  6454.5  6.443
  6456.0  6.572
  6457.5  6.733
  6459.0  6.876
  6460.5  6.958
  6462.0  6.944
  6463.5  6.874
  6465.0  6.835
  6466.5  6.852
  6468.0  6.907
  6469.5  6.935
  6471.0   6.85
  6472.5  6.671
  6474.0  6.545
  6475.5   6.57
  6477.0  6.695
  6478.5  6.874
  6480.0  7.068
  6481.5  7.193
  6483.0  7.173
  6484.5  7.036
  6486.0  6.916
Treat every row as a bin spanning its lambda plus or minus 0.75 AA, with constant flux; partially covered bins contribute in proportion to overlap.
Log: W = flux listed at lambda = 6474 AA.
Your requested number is 6.545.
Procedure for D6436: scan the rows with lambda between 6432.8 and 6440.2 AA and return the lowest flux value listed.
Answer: 6.732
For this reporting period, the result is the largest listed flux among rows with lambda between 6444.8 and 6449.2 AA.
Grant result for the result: 6.247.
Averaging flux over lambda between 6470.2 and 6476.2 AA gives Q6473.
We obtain 6.66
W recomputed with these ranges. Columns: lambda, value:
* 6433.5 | 6.853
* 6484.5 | 7.036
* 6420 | 6.744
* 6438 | 6.836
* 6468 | 6.907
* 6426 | 6.67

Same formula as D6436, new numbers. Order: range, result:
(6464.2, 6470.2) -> 6.835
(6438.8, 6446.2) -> 6.232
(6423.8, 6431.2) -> 6.67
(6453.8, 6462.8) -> 6.443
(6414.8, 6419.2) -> 6.629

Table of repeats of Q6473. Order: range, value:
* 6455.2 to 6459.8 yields 6.73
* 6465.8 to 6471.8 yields 6.88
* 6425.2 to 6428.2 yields 6.67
